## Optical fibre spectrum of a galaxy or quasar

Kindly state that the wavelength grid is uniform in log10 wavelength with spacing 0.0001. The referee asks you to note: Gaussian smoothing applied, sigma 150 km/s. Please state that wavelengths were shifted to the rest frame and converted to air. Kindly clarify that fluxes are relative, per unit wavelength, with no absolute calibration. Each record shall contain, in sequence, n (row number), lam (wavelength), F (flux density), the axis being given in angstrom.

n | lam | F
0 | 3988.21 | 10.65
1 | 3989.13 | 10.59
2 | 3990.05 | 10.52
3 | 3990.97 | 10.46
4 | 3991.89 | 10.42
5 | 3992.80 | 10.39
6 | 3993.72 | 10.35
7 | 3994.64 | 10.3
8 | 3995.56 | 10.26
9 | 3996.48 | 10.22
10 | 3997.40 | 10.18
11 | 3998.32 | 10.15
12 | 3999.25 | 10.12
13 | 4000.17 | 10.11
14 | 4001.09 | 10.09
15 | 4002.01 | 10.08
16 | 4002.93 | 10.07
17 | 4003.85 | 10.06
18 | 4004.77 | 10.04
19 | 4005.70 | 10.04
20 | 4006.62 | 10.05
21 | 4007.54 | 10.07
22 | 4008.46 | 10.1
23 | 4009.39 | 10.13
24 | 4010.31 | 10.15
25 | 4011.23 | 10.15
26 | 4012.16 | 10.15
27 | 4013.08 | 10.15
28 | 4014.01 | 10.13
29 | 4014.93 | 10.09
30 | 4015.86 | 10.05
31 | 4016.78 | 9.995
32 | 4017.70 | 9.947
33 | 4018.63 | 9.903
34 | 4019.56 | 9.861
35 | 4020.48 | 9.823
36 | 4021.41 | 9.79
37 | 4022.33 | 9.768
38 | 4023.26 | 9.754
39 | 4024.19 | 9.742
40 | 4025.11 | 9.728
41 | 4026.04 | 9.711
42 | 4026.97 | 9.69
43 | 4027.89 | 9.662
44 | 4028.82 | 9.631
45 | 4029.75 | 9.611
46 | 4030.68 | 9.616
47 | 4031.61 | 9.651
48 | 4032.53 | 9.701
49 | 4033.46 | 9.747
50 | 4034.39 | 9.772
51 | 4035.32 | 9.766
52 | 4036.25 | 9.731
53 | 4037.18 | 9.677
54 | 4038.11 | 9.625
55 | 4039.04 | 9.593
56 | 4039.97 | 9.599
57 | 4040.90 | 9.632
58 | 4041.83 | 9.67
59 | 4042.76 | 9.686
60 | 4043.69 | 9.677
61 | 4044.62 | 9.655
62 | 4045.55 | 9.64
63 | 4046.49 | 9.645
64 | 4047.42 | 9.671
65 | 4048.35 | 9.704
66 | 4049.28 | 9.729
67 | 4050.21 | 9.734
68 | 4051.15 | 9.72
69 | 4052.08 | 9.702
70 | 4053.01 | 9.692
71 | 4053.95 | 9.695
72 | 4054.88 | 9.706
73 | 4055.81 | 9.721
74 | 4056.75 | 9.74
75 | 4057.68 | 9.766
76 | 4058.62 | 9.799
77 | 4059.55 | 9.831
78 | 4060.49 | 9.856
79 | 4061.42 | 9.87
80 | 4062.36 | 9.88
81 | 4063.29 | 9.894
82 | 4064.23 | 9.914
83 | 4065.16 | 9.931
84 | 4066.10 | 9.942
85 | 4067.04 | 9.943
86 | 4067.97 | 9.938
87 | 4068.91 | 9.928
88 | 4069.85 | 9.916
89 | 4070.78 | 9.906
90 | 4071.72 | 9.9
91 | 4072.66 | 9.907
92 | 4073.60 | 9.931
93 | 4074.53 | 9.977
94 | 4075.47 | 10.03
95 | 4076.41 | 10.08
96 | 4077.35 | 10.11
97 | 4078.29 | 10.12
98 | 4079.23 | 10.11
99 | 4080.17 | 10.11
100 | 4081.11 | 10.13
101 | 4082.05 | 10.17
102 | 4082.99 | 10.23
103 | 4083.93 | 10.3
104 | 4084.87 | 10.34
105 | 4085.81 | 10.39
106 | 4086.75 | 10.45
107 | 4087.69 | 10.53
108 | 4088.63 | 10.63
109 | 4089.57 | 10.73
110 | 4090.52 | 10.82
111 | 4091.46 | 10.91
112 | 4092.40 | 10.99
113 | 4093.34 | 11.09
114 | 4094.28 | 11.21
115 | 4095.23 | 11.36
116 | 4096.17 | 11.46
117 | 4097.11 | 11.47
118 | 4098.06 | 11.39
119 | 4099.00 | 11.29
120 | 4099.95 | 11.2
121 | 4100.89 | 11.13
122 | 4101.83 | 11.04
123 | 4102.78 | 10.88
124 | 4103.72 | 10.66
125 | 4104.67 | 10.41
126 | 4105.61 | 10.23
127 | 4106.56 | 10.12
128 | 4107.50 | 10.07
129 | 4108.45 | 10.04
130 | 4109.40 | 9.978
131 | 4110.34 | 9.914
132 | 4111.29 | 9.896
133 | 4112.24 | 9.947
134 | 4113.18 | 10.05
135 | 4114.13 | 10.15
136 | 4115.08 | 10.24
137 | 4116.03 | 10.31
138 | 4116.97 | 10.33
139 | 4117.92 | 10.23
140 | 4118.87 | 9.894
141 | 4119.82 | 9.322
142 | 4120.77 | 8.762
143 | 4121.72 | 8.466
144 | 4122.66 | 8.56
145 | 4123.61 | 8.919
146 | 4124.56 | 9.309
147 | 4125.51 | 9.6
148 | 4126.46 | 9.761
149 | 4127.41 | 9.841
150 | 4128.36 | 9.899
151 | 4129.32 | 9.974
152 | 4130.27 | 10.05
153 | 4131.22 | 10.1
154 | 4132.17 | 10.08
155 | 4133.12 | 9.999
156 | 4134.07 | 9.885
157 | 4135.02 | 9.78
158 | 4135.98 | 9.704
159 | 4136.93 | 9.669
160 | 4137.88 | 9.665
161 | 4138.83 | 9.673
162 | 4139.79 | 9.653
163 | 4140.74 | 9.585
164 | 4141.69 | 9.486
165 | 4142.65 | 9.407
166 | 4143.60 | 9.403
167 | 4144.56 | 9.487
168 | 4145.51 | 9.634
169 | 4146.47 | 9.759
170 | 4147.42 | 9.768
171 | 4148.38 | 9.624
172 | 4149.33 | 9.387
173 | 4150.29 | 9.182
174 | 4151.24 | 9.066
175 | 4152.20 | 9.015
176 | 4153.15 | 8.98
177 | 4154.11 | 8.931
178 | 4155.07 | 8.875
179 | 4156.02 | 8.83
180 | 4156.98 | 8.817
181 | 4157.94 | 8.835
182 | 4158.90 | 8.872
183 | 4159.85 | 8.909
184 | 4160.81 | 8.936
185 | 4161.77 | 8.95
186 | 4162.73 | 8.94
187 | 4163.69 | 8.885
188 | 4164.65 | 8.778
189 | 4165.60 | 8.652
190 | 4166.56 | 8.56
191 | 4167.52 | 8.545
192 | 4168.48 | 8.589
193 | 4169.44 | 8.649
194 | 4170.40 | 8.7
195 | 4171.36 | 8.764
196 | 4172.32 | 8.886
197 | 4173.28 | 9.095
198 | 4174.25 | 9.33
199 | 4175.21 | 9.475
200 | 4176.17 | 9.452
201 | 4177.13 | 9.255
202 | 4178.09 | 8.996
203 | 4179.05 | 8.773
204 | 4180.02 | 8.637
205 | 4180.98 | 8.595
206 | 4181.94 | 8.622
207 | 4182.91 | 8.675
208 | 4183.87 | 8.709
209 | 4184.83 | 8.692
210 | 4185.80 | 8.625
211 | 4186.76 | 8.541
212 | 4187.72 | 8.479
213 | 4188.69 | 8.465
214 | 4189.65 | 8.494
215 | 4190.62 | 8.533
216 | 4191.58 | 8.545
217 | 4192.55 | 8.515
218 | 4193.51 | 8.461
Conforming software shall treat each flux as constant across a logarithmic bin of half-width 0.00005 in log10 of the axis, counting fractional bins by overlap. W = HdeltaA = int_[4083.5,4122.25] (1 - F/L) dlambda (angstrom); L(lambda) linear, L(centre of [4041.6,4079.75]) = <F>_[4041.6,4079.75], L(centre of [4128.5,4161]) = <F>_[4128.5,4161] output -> -3.2 angstrom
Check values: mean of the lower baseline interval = 9.84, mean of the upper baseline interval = 9.45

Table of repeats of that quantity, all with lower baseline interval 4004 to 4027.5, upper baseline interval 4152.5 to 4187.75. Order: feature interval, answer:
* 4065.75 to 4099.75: -3.5 angstrom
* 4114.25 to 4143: -1.7 angstrom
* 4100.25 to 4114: -1.5 angstrom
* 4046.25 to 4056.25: 0.0 angstrom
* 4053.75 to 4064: -0.2 angstrom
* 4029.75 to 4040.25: 0.2 angstrom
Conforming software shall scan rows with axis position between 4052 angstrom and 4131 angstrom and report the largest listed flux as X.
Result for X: 11.47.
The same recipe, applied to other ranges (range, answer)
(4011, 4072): 10.15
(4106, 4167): 10.33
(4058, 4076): 10.03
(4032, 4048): 9.772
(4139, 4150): 9.768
